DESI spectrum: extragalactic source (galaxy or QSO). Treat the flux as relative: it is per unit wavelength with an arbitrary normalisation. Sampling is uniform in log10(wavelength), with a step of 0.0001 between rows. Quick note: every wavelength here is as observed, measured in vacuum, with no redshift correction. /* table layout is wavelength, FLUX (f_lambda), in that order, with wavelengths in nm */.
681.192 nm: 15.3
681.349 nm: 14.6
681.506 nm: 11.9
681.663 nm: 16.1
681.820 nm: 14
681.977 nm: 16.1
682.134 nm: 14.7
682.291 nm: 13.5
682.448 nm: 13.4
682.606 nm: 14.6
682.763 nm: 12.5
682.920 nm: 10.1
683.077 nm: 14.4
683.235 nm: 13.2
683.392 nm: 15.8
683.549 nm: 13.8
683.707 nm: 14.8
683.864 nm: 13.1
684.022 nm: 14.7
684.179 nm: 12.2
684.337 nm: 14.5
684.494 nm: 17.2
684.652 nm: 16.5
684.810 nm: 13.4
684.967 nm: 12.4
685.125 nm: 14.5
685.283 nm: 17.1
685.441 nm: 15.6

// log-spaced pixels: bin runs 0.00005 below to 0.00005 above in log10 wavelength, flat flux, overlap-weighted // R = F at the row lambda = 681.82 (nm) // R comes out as 14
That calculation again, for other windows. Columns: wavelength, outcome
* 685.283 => 17.1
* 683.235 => 13.2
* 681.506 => 11.9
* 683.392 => 15.8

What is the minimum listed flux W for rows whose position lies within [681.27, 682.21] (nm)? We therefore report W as 11.9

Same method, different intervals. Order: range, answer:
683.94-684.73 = 12.2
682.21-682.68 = 13.4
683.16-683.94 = 13.1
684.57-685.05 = 12.4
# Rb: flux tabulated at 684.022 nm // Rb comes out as 14.7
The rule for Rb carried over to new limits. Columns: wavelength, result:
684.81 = 13.4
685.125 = 14.5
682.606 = 14.6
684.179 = 12.2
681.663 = 16.1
